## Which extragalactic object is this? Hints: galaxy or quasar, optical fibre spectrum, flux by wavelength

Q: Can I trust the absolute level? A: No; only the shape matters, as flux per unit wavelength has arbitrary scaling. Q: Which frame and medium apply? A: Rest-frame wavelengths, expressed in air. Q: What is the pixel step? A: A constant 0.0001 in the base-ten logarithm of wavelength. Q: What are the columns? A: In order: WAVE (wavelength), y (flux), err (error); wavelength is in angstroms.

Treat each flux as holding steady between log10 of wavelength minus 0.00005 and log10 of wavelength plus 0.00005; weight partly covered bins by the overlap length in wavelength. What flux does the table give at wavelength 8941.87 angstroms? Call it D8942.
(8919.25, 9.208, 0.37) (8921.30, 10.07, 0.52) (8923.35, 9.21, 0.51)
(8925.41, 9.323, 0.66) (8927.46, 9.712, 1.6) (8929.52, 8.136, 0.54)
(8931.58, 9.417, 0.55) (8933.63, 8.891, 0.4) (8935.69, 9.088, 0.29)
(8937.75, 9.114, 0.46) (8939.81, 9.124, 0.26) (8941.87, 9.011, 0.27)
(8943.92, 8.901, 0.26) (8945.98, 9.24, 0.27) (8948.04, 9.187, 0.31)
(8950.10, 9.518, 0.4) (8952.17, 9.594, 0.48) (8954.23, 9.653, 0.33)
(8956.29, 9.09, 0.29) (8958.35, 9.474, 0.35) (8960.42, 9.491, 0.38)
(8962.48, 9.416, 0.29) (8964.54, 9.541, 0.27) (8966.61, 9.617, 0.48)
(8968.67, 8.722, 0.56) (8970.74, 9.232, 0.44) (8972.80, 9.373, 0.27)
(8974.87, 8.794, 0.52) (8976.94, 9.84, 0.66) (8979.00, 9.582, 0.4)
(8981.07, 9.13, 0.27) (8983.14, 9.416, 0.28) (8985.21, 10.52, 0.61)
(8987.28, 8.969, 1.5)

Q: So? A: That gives 9.011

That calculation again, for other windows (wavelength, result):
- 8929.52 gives 8.136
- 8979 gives 9.582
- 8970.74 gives 9.232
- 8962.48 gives 9.416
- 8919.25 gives 9.208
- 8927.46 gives 9.712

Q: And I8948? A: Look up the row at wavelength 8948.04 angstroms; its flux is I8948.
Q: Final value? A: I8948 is 9.187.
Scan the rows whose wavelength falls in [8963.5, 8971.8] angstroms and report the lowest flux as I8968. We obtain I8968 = 8.722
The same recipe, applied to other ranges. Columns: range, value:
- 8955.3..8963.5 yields 9.09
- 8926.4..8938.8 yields 8.136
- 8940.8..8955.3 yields 8.901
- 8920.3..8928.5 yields 9.21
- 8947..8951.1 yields 9.187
